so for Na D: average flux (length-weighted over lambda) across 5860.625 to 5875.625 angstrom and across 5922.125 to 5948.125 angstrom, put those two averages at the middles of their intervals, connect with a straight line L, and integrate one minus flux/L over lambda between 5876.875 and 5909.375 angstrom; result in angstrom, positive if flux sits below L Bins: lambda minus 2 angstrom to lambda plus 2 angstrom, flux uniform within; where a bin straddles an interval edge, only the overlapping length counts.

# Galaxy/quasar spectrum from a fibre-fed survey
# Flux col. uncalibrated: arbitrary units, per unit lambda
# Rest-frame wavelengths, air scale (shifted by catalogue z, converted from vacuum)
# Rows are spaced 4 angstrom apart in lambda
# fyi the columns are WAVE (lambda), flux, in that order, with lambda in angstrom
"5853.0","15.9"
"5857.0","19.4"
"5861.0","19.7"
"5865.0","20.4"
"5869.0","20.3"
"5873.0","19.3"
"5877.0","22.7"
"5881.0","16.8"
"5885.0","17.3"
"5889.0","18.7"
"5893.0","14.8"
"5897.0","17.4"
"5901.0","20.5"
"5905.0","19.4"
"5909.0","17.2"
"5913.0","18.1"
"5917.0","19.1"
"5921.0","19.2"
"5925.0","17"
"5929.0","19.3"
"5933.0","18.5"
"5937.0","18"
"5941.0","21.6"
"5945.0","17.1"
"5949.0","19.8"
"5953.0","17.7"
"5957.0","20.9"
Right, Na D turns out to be 2.4 angstrom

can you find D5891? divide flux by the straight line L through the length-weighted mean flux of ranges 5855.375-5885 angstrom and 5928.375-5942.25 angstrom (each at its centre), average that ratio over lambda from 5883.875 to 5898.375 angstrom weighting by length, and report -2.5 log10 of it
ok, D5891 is 0.15 mag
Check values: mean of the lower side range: 19.6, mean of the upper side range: 19.2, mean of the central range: 17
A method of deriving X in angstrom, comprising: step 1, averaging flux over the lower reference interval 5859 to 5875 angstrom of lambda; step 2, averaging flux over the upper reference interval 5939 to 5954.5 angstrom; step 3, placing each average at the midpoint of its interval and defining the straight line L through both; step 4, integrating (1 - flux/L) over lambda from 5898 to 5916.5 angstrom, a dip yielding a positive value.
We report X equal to 0.72 angstrom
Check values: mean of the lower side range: 19.9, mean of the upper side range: 19.1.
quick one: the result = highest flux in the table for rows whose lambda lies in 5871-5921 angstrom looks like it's 22.7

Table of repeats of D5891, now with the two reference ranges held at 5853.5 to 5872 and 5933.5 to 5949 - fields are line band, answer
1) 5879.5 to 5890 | 0.11 mag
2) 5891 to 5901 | 0.14 mag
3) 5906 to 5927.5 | 0.06 mag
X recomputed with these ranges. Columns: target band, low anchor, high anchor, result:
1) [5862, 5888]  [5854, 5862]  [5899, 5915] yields -0.6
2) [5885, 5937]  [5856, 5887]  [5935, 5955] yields 2.5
